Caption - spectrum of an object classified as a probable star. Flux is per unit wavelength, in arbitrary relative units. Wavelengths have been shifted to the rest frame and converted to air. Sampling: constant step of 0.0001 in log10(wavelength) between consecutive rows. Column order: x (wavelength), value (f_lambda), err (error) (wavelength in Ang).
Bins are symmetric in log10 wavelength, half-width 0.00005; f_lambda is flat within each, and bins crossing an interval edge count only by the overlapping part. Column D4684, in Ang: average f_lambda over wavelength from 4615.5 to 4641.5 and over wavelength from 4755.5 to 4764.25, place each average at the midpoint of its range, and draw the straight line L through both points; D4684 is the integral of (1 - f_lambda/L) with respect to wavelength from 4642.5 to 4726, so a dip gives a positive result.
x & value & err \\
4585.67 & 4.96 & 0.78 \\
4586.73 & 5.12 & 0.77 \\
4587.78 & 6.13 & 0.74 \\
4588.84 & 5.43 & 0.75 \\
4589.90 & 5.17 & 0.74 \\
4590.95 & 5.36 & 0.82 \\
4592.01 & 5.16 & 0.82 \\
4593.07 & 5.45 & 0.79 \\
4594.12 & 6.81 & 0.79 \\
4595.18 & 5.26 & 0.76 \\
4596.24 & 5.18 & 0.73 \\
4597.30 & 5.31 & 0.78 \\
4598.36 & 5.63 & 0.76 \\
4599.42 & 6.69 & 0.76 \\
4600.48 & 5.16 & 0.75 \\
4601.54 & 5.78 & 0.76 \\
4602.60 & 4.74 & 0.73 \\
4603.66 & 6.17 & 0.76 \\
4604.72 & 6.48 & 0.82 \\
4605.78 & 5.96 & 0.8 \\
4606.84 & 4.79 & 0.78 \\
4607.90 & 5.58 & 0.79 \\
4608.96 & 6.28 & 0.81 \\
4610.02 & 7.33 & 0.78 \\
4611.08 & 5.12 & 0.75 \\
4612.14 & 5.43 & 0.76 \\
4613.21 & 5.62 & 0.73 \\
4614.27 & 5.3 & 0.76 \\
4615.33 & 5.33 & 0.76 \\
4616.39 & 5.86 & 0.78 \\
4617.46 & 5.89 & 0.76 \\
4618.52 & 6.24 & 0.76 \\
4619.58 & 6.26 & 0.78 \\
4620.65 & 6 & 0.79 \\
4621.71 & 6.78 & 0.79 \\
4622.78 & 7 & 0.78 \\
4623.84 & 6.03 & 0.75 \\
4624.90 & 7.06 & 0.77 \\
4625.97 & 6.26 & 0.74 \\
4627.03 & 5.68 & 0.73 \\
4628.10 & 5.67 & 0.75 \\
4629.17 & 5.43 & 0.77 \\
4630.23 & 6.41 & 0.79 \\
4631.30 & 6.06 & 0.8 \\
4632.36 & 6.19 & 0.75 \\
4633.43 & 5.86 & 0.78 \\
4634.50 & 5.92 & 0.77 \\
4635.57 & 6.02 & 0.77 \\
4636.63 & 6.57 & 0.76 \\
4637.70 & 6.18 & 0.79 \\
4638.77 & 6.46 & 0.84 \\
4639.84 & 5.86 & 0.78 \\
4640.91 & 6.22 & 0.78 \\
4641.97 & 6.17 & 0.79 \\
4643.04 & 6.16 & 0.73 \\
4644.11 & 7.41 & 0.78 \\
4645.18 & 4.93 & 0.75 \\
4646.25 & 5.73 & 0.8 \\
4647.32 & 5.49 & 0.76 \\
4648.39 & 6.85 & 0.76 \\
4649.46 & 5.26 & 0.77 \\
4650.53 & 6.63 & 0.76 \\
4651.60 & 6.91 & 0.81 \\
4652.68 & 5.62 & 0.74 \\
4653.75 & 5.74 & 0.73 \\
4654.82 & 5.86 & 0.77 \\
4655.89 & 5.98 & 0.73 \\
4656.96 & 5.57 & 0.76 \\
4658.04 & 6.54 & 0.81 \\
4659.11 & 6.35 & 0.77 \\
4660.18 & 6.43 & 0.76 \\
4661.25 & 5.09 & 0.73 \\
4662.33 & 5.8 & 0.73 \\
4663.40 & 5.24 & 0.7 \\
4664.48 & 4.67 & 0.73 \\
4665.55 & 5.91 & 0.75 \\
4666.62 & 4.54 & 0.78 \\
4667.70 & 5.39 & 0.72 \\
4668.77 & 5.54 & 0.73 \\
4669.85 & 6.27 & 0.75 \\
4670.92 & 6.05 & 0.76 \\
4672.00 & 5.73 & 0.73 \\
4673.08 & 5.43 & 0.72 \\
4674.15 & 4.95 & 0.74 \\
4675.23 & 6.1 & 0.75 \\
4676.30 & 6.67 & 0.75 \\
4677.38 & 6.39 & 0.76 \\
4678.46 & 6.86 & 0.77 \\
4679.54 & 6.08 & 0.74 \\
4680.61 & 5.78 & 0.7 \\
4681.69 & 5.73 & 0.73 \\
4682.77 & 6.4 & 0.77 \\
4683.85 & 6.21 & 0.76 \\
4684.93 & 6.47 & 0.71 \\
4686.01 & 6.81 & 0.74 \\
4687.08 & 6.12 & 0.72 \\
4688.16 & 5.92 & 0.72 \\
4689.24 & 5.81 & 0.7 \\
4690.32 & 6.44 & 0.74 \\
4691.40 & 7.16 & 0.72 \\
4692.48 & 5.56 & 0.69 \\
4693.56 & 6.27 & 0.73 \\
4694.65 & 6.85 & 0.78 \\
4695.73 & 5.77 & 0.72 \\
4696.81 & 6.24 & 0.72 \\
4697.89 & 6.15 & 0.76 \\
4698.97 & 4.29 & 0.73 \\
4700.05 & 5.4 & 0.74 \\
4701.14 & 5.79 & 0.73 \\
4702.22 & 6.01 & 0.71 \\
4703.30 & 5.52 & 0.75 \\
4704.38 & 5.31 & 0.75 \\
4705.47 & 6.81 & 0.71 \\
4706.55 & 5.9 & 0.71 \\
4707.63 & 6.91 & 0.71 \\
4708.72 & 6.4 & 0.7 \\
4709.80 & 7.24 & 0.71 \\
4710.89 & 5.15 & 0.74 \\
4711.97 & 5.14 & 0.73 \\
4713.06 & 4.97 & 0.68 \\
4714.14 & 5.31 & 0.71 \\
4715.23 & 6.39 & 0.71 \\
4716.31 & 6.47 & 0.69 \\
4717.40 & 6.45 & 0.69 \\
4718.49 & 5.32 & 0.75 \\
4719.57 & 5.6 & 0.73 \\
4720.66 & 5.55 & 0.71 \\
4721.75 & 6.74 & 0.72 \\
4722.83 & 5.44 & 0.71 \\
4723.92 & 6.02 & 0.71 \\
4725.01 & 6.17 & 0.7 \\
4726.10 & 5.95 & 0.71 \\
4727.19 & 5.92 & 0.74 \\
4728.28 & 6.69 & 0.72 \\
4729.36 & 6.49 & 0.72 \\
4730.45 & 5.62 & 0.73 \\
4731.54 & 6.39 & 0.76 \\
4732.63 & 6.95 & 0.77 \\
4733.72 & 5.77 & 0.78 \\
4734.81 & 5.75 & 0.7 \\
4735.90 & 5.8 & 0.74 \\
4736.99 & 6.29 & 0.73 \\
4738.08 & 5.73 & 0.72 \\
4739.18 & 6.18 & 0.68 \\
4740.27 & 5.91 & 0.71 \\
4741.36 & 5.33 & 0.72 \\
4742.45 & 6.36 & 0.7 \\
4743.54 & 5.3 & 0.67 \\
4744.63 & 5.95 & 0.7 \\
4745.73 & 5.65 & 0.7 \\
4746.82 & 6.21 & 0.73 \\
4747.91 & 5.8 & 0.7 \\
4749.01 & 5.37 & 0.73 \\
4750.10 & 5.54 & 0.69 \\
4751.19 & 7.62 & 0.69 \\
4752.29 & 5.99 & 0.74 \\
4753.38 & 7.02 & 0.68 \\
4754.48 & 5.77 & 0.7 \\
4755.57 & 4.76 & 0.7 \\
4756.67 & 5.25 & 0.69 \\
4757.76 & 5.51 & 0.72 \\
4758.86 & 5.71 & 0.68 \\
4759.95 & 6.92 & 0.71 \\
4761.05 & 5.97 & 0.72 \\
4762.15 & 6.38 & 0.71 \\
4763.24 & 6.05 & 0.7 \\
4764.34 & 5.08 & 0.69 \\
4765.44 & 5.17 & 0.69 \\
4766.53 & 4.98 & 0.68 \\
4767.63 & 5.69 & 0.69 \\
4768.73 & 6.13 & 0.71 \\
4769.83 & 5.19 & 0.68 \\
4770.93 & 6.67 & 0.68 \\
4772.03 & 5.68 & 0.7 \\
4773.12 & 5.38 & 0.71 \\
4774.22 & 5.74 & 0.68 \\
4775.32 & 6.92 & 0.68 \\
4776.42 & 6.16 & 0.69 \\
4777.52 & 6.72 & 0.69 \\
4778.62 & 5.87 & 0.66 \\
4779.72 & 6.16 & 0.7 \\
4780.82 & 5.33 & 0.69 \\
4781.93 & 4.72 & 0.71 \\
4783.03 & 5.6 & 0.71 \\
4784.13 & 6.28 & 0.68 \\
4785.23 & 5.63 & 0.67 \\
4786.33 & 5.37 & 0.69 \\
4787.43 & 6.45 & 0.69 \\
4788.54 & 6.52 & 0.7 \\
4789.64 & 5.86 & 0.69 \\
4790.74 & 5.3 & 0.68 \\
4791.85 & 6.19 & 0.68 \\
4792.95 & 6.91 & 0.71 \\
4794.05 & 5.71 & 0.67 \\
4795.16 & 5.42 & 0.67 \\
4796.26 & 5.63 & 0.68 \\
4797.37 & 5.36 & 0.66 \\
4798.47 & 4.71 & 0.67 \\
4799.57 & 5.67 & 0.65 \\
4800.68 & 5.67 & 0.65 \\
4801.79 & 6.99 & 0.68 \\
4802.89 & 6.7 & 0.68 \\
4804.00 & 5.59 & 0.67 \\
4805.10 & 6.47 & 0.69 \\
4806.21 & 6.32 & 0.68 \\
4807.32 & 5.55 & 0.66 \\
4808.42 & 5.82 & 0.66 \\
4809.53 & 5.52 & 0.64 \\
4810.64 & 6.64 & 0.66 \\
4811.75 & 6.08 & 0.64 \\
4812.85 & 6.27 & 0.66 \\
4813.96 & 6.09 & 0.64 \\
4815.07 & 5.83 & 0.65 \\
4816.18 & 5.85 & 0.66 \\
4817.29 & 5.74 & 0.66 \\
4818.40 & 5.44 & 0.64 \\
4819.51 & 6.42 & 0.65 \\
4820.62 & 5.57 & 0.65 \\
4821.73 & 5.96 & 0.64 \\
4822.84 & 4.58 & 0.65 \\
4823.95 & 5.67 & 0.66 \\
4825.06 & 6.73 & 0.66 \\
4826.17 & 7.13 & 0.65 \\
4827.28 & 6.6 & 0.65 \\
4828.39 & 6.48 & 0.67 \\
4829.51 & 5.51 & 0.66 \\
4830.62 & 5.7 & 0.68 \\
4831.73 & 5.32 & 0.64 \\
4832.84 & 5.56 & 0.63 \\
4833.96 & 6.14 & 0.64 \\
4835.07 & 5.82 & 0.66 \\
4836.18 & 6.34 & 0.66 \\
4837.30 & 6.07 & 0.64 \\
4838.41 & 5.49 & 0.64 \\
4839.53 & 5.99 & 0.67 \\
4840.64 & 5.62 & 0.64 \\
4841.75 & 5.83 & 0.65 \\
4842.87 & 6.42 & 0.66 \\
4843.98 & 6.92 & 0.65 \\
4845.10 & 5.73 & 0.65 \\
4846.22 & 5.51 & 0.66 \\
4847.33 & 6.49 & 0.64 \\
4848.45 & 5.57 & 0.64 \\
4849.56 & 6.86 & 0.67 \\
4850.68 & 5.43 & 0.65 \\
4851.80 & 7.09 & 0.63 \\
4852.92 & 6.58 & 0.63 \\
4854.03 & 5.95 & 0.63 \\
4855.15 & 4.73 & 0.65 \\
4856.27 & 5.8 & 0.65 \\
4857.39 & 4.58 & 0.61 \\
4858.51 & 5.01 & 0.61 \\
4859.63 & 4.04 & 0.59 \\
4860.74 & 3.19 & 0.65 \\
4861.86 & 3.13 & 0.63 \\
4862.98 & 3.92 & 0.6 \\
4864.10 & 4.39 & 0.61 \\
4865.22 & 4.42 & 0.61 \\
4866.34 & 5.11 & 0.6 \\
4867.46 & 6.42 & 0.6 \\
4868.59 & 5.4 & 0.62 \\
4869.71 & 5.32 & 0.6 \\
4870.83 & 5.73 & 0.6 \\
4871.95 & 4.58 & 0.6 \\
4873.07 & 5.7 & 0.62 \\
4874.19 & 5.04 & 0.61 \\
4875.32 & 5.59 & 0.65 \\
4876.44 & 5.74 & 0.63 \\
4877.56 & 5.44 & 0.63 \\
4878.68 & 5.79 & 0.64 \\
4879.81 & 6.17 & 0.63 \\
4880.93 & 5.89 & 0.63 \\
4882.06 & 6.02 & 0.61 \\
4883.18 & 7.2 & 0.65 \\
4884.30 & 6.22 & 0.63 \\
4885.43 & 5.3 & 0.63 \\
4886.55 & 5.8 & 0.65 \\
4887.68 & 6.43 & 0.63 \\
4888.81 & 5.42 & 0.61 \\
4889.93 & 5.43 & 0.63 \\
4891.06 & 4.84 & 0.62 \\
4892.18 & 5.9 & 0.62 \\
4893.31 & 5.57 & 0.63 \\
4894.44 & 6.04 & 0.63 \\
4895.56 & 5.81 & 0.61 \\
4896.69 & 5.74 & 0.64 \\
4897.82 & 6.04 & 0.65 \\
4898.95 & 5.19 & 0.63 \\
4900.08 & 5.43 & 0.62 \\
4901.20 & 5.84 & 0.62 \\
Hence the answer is 0.9 Ang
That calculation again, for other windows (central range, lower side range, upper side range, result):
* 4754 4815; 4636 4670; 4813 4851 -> 0.91 Ang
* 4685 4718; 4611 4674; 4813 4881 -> -1.02 Ang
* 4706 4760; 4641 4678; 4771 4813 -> -0.58 Ang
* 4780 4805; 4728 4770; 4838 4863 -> -0.36 Ang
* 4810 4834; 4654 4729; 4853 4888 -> -2.13 Ang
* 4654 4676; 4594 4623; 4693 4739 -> 0.83 Ang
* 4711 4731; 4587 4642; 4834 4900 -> -0.43 Ang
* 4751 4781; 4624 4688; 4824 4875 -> -0.77 Ang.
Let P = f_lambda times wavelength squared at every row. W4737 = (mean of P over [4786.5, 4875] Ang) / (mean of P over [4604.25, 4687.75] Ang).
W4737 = 1.03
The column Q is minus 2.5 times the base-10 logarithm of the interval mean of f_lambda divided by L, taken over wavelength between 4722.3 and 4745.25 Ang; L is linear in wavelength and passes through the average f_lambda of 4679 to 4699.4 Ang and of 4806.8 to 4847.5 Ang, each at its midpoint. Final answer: 0.01 mag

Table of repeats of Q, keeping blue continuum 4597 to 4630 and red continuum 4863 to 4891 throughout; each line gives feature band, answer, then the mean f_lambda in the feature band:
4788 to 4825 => -0.045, 5.89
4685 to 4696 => -0.087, 6.29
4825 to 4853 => -0.090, 6.09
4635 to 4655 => -0.045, 6.11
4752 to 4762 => -0.033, 5.89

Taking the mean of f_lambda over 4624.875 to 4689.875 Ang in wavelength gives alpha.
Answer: 5.98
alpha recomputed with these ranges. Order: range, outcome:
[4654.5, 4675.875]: 5.68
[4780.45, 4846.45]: 5.91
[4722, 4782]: 5.92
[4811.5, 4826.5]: 5.94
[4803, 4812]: 6.03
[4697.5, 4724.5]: 5.85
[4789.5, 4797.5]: 5.81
